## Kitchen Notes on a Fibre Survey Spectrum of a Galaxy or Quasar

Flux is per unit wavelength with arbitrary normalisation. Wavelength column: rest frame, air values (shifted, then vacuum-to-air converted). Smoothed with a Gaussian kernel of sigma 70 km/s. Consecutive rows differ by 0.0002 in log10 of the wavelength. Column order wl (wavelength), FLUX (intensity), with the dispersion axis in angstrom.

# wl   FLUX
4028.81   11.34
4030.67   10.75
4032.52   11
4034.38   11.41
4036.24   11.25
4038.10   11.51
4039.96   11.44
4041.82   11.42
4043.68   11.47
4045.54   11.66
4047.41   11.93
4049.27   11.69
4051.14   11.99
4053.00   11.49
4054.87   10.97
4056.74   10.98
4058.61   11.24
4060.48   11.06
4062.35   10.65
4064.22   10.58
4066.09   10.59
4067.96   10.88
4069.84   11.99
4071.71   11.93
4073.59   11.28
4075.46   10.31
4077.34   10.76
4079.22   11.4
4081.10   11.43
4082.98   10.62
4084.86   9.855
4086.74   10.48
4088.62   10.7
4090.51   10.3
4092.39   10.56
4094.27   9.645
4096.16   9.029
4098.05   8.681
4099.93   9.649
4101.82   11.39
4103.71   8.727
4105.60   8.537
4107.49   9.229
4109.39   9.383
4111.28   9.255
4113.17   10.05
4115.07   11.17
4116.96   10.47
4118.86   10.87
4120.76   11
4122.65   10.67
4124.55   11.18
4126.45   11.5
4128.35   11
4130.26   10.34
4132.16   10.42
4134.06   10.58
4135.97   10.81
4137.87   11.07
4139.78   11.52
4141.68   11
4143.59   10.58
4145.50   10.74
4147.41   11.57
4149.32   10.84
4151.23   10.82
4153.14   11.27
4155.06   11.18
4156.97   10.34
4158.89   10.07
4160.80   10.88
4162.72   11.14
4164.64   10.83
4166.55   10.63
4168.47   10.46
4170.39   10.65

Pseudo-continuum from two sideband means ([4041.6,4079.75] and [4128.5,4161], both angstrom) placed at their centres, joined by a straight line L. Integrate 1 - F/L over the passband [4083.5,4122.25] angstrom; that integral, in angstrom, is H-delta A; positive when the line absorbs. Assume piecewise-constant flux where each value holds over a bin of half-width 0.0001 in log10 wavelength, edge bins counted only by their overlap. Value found 3.8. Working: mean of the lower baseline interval 11.2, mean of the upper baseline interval 10.8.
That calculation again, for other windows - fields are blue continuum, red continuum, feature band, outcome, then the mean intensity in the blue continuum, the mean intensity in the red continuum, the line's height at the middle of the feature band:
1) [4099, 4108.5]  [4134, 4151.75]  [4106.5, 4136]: -0.94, 9.5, 11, 10.2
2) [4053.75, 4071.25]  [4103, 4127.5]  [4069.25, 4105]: 0.71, 11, 10.2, 10.6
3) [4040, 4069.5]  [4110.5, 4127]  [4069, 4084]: -0.19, 11.3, 10.7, 11.1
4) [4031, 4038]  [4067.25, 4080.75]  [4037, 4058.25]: -0.52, 11.2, 11.2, 11.2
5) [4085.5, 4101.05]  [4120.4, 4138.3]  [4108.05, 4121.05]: 0.27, 9.9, 10.8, 10.5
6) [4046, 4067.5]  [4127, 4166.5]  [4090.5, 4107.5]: 2.29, 11.2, 10.9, 11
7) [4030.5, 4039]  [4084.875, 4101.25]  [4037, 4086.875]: -2.67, 11.2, 9.92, 10.6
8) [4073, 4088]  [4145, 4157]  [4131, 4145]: 0.17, 10.8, 11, 11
